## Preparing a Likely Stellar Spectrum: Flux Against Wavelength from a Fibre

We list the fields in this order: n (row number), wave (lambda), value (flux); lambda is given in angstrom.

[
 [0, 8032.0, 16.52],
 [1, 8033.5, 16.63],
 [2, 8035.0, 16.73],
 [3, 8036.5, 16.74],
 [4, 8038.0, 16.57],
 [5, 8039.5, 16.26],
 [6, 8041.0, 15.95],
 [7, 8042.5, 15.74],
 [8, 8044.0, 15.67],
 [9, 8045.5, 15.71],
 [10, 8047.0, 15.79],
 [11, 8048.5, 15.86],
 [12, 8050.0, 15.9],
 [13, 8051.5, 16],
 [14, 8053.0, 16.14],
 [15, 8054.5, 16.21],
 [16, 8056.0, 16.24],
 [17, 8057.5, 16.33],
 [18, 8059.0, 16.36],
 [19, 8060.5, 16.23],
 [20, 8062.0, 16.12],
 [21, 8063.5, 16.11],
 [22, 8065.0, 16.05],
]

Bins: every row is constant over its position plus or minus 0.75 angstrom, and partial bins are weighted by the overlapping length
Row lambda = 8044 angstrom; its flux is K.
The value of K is 15.67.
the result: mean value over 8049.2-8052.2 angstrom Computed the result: 15.9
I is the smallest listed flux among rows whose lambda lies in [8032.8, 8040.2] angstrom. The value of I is 16.26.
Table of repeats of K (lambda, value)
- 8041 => 15.95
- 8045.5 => 15.71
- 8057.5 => 16.33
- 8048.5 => 15.86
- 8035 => 16.73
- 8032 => 16.52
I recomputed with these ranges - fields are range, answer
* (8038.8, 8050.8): 15.67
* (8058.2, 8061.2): 16.23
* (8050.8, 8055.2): 16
